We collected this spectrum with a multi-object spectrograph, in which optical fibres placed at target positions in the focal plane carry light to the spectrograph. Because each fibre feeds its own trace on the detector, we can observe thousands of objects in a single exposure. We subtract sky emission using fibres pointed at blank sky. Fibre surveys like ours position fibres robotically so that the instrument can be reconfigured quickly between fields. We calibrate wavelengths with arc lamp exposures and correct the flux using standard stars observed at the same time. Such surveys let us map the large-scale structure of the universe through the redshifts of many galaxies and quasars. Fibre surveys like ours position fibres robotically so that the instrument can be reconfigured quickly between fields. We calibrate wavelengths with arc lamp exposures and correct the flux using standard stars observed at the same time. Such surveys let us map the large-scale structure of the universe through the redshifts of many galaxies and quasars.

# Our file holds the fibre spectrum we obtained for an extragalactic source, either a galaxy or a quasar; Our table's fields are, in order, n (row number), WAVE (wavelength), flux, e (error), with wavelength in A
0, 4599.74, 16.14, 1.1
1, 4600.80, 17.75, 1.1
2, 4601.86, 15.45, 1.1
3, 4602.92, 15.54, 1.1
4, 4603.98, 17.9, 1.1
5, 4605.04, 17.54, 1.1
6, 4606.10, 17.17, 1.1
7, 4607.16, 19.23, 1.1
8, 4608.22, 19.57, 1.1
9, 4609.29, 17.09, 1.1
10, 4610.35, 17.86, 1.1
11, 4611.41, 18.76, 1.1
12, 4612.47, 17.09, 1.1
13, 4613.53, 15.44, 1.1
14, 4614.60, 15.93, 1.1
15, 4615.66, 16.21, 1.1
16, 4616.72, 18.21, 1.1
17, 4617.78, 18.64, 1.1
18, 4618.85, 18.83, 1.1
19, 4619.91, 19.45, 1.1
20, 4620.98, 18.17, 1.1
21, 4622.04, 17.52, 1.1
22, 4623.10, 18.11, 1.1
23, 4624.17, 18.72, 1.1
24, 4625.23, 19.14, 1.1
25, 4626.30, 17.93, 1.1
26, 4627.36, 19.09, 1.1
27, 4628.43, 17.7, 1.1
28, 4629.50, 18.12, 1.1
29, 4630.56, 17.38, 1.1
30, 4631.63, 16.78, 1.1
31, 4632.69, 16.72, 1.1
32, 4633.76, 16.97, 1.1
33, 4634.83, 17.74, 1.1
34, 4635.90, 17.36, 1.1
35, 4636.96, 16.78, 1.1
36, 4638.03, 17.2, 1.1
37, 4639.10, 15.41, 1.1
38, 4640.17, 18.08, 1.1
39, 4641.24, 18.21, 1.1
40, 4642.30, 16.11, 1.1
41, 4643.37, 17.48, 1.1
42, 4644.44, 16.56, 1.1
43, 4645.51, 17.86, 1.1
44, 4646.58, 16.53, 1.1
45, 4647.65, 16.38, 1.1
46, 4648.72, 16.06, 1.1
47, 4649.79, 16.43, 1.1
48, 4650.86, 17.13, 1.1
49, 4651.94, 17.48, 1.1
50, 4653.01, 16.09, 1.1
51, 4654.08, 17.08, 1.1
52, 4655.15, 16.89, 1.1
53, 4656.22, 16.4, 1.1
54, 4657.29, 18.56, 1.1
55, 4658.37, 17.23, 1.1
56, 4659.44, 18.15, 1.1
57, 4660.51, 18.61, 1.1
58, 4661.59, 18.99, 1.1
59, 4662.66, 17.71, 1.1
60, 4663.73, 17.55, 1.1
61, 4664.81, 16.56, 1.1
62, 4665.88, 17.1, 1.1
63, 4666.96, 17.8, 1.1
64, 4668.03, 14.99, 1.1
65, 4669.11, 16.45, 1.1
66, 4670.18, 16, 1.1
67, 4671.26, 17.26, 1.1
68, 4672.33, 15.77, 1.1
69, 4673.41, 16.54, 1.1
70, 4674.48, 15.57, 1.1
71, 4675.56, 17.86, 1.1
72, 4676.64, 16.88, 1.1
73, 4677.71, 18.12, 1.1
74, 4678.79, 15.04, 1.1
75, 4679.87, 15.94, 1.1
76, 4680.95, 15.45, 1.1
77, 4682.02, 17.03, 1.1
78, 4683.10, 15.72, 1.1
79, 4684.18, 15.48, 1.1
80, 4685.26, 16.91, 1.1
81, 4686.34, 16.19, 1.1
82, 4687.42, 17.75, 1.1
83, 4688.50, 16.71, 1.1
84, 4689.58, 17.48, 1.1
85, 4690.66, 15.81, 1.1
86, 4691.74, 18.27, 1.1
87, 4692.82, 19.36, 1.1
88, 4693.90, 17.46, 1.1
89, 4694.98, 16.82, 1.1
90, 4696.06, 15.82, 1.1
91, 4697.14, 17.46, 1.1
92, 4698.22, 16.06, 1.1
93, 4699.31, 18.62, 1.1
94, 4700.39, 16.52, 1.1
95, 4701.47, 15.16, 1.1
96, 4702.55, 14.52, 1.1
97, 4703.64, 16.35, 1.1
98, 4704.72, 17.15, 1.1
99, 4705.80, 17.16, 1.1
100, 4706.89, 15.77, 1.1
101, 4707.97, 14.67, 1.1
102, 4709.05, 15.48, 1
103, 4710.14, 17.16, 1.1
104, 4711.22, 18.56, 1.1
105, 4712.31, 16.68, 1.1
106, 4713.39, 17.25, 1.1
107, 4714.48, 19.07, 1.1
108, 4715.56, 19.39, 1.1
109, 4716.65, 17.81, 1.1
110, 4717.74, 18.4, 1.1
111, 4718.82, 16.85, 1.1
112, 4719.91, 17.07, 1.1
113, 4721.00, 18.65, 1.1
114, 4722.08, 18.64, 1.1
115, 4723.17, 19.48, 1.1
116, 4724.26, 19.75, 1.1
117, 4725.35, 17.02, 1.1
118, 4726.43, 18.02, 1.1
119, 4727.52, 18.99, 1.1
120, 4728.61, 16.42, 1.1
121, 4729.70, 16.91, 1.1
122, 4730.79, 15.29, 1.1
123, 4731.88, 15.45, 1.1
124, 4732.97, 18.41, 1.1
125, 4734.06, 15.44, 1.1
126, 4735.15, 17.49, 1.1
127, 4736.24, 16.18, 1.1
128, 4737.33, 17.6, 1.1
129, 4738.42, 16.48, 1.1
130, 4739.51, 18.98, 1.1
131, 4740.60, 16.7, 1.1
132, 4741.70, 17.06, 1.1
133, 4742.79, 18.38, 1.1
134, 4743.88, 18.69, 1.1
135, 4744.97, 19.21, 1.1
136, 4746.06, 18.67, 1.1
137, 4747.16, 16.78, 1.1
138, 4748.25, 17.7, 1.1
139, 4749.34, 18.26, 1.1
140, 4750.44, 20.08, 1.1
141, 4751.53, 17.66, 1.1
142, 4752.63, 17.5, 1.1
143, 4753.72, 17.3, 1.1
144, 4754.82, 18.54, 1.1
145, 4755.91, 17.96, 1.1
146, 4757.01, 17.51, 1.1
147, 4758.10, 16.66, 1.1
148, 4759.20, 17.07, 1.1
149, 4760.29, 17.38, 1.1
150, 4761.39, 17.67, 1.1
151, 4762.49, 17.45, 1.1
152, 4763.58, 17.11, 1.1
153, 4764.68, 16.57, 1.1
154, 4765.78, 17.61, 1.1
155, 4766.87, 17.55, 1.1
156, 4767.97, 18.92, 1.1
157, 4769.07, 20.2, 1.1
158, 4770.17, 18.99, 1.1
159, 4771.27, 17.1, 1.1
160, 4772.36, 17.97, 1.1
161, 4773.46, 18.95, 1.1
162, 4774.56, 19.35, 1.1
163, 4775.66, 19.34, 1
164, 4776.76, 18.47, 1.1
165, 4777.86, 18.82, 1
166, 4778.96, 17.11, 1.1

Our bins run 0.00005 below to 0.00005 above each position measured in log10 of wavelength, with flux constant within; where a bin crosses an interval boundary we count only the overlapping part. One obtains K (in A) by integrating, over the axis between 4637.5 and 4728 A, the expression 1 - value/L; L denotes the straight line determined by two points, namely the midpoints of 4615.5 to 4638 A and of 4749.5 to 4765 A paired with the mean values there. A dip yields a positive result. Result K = 3.6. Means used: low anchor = 17.9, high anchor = 17.6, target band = 17.1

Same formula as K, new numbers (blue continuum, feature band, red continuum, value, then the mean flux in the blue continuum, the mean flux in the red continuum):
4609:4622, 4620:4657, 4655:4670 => 0.4 A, 17.7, 17.3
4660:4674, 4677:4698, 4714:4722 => 0.9 A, 17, 18.2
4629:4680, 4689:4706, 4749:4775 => 0.5 A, 17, 18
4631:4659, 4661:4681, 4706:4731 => 0.5 A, 17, 17.6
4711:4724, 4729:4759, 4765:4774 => 1.3 A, 18.2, 18.4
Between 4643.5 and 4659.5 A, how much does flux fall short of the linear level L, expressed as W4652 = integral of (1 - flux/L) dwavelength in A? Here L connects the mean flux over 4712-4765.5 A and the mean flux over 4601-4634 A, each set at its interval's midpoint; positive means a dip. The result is 0.65 A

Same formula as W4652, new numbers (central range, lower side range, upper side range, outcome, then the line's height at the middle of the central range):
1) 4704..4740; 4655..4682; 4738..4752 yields 0.71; 17.7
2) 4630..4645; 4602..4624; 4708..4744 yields 0.50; 17.6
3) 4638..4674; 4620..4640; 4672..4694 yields 0.37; 17.2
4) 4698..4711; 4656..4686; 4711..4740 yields 0.78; 17.3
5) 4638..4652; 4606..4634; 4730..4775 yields 0.74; 17.8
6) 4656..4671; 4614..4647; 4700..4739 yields 0.09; 17.4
